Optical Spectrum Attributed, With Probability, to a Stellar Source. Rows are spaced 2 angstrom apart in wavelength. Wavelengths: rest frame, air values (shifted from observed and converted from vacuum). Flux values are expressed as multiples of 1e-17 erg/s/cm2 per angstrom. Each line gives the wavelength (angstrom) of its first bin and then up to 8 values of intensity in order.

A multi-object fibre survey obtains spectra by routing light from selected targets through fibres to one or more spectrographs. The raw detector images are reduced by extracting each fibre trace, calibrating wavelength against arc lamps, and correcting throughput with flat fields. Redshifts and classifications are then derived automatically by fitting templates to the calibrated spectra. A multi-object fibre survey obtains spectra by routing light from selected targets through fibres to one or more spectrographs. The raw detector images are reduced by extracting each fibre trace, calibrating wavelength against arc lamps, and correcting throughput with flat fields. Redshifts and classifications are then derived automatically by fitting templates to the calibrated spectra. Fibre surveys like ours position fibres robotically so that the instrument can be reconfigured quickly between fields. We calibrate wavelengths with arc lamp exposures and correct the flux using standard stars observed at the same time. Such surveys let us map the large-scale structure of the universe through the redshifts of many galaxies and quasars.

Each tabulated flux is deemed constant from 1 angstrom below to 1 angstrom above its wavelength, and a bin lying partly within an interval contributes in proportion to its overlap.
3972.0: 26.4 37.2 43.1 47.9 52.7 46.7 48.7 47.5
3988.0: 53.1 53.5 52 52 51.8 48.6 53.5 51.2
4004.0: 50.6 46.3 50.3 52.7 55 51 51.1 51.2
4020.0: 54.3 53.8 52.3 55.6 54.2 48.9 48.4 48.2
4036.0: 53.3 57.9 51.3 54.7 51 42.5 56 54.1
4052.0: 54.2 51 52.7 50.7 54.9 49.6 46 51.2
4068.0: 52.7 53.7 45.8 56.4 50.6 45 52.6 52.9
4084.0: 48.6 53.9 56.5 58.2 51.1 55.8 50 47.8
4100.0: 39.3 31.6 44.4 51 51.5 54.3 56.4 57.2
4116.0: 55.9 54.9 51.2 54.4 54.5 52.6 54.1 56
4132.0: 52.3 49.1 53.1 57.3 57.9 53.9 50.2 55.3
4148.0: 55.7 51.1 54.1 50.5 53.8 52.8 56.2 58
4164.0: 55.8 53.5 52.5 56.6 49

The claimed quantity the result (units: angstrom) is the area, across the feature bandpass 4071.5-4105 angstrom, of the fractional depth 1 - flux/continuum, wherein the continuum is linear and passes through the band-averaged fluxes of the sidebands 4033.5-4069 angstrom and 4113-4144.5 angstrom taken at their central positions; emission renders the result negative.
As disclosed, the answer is 2.2 angstrom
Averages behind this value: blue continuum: 51.8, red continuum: 54.1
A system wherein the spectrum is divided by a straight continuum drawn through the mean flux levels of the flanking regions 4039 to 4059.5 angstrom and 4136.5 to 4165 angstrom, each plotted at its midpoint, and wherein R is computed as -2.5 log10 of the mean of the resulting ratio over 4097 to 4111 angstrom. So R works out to 0.17 mag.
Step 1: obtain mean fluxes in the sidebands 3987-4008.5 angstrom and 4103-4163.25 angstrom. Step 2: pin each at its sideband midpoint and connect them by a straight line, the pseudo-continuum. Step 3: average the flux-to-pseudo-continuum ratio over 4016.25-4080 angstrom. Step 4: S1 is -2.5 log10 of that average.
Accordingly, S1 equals 0.01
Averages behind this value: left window 51.2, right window 53.7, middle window 51.7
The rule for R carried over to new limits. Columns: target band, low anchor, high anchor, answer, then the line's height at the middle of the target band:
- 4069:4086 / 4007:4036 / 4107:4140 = 0.05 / 53.2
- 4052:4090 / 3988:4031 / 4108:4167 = 0.03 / 53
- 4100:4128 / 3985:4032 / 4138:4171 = 0.05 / 53.6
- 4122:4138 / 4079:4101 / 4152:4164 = -0.01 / 53.2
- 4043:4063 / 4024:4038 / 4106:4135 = 0.02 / 52.4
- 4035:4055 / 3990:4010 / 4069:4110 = -0.05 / 50.4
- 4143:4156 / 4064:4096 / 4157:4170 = 0.03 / 54.5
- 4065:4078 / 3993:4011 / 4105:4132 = 0.03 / 52.8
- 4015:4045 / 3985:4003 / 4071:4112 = -0.03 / 50.9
